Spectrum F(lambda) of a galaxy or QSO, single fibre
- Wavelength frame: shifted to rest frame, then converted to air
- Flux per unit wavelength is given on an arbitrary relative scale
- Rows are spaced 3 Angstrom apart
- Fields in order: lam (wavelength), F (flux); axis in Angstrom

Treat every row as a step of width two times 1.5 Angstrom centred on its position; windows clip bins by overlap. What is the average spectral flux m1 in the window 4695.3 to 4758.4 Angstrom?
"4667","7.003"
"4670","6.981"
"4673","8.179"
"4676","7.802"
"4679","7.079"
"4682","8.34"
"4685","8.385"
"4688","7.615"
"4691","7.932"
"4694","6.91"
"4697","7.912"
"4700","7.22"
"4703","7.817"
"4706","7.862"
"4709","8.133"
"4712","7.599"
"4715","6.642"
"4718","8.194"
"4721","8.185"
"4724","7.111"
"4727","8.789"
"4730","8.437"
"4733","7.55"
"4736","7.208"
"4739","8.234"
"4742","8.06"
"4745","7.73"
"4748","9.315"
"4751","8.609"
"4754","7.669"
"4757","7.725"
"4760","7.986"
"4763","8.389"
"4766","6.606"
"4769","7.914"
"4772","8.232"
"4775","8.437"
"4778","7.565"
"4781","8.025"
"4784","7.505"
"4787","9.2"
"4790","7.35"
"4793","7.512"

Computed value 7.9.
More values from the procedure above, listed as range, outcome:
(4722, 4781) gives 7.98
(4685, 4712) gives 7.71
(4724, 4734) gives 8.12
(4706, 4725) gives 7.68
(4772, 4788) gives 8.12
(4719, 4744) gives 7.95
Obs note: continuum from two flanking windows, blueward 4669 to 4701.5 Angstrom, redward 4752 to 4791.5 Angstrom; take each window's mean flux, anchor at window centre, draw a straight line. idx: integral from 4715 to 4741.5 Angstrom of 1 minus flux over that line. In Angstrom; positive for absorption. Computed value -0.3 Angstrom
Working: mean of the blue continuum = 7.68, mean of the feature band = 7.89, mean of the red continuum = 7.9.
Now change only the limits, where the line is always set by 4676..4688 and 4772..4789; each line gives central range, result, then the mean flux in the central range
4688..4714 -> 0.9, 7.65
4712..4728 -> 0.5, 7.74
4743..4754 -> -0.5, 8.41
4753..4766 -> 0.4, 7.8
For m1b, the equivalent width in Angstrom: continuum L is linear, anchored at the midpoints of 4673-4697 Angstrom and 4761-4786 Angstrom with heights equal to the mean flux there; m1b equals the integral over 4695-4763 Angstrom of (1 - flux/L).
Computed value -0.8 Angstrom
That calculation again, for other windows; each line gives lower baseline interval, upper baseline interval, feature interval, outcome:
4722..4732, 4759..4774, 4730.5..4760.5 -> -0.2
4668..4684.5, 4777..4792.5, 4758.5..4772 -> 0.2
